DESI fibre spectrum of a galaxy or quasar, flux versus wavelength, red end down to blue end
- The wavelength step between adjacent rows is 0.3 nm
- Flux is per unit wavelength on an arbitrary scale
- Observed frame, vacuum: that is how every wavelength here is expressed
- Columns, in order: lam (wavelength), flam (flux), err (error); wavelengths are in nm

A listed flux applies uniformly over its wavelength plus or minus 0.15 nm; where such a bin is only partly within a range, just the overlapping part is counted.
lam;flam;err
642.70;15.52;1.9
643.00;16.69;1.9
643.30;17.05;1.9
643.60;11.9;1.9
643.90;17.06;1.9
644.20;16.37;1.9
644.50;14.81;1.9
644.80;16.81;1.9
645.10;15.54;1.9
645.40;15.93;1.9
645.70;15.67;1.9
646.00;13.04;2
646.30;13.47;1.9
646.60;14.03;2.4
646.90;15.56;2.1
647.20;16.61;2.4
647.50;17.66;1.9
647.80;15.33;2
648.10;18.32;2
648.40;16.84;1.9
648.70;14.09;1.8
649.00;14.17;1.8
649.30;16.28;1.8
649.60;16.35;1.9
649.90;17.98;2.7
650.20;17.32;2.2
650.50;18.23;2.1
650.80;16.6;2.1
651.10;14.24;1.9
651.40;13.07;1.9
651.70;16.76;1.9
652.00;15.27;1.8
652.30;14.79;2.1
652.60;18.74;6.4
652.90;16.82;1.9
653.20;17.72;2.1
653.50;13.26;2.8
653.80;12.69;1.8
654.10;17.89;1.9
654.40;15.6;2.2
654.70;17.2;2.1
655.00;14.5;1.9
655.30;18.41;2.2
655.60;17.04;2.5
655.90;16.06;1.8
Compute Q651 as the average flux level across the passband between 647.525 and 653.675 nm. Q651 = 16.1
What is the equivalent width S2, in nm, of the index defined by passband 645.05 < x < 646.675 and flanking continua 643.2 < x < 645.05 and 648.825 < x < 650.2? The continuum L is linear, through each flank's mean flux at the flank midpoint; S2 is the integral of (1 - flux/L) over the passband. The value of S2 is 0.13 nm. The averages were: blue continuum 15.6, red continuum 16.3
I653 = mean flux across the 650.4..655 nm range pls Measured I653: 15.9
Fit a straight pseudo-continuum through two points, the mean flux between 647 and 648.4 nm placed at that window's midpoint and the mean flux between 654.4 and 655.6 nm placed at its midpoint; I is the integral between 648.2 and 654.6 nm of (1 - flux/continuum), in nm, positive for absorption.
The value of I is 0.30 nm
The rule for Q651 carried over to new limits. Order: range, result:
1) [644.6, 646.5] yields 15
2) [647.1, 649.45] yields 16.2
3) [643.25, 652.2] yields 15.7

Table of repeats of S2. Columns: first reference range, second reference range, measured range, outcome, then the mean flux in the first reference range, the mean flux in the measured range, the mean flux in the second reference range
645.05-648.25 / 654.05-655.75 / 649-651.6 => -0.01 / 15.6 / 16.1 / 16.7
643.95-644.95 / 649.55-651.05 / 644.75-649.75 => 0.30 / 16.1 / 15.6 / 17.2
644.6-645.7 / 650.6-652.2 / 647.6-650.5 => -0.17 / 16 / 16.4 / 15.3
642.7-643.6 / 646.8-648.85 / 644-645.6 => 0.01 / 15.8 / 15.9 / 16.4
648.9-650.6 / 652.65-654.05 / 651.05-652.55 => 0.09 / 16.8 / 15.1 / 15.6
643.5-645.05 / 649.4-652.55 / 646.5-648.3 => -0.06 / 15.5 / 16.3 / 16.1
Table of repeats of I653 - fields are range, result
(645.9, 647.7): 15.1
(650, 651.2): 16.8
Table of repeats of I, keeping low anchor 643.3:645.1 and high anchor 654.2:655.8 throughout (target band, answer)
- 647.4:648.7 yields -0.062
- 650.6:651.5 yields 0.071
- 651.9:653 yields -0.007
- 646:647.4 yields 0.086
